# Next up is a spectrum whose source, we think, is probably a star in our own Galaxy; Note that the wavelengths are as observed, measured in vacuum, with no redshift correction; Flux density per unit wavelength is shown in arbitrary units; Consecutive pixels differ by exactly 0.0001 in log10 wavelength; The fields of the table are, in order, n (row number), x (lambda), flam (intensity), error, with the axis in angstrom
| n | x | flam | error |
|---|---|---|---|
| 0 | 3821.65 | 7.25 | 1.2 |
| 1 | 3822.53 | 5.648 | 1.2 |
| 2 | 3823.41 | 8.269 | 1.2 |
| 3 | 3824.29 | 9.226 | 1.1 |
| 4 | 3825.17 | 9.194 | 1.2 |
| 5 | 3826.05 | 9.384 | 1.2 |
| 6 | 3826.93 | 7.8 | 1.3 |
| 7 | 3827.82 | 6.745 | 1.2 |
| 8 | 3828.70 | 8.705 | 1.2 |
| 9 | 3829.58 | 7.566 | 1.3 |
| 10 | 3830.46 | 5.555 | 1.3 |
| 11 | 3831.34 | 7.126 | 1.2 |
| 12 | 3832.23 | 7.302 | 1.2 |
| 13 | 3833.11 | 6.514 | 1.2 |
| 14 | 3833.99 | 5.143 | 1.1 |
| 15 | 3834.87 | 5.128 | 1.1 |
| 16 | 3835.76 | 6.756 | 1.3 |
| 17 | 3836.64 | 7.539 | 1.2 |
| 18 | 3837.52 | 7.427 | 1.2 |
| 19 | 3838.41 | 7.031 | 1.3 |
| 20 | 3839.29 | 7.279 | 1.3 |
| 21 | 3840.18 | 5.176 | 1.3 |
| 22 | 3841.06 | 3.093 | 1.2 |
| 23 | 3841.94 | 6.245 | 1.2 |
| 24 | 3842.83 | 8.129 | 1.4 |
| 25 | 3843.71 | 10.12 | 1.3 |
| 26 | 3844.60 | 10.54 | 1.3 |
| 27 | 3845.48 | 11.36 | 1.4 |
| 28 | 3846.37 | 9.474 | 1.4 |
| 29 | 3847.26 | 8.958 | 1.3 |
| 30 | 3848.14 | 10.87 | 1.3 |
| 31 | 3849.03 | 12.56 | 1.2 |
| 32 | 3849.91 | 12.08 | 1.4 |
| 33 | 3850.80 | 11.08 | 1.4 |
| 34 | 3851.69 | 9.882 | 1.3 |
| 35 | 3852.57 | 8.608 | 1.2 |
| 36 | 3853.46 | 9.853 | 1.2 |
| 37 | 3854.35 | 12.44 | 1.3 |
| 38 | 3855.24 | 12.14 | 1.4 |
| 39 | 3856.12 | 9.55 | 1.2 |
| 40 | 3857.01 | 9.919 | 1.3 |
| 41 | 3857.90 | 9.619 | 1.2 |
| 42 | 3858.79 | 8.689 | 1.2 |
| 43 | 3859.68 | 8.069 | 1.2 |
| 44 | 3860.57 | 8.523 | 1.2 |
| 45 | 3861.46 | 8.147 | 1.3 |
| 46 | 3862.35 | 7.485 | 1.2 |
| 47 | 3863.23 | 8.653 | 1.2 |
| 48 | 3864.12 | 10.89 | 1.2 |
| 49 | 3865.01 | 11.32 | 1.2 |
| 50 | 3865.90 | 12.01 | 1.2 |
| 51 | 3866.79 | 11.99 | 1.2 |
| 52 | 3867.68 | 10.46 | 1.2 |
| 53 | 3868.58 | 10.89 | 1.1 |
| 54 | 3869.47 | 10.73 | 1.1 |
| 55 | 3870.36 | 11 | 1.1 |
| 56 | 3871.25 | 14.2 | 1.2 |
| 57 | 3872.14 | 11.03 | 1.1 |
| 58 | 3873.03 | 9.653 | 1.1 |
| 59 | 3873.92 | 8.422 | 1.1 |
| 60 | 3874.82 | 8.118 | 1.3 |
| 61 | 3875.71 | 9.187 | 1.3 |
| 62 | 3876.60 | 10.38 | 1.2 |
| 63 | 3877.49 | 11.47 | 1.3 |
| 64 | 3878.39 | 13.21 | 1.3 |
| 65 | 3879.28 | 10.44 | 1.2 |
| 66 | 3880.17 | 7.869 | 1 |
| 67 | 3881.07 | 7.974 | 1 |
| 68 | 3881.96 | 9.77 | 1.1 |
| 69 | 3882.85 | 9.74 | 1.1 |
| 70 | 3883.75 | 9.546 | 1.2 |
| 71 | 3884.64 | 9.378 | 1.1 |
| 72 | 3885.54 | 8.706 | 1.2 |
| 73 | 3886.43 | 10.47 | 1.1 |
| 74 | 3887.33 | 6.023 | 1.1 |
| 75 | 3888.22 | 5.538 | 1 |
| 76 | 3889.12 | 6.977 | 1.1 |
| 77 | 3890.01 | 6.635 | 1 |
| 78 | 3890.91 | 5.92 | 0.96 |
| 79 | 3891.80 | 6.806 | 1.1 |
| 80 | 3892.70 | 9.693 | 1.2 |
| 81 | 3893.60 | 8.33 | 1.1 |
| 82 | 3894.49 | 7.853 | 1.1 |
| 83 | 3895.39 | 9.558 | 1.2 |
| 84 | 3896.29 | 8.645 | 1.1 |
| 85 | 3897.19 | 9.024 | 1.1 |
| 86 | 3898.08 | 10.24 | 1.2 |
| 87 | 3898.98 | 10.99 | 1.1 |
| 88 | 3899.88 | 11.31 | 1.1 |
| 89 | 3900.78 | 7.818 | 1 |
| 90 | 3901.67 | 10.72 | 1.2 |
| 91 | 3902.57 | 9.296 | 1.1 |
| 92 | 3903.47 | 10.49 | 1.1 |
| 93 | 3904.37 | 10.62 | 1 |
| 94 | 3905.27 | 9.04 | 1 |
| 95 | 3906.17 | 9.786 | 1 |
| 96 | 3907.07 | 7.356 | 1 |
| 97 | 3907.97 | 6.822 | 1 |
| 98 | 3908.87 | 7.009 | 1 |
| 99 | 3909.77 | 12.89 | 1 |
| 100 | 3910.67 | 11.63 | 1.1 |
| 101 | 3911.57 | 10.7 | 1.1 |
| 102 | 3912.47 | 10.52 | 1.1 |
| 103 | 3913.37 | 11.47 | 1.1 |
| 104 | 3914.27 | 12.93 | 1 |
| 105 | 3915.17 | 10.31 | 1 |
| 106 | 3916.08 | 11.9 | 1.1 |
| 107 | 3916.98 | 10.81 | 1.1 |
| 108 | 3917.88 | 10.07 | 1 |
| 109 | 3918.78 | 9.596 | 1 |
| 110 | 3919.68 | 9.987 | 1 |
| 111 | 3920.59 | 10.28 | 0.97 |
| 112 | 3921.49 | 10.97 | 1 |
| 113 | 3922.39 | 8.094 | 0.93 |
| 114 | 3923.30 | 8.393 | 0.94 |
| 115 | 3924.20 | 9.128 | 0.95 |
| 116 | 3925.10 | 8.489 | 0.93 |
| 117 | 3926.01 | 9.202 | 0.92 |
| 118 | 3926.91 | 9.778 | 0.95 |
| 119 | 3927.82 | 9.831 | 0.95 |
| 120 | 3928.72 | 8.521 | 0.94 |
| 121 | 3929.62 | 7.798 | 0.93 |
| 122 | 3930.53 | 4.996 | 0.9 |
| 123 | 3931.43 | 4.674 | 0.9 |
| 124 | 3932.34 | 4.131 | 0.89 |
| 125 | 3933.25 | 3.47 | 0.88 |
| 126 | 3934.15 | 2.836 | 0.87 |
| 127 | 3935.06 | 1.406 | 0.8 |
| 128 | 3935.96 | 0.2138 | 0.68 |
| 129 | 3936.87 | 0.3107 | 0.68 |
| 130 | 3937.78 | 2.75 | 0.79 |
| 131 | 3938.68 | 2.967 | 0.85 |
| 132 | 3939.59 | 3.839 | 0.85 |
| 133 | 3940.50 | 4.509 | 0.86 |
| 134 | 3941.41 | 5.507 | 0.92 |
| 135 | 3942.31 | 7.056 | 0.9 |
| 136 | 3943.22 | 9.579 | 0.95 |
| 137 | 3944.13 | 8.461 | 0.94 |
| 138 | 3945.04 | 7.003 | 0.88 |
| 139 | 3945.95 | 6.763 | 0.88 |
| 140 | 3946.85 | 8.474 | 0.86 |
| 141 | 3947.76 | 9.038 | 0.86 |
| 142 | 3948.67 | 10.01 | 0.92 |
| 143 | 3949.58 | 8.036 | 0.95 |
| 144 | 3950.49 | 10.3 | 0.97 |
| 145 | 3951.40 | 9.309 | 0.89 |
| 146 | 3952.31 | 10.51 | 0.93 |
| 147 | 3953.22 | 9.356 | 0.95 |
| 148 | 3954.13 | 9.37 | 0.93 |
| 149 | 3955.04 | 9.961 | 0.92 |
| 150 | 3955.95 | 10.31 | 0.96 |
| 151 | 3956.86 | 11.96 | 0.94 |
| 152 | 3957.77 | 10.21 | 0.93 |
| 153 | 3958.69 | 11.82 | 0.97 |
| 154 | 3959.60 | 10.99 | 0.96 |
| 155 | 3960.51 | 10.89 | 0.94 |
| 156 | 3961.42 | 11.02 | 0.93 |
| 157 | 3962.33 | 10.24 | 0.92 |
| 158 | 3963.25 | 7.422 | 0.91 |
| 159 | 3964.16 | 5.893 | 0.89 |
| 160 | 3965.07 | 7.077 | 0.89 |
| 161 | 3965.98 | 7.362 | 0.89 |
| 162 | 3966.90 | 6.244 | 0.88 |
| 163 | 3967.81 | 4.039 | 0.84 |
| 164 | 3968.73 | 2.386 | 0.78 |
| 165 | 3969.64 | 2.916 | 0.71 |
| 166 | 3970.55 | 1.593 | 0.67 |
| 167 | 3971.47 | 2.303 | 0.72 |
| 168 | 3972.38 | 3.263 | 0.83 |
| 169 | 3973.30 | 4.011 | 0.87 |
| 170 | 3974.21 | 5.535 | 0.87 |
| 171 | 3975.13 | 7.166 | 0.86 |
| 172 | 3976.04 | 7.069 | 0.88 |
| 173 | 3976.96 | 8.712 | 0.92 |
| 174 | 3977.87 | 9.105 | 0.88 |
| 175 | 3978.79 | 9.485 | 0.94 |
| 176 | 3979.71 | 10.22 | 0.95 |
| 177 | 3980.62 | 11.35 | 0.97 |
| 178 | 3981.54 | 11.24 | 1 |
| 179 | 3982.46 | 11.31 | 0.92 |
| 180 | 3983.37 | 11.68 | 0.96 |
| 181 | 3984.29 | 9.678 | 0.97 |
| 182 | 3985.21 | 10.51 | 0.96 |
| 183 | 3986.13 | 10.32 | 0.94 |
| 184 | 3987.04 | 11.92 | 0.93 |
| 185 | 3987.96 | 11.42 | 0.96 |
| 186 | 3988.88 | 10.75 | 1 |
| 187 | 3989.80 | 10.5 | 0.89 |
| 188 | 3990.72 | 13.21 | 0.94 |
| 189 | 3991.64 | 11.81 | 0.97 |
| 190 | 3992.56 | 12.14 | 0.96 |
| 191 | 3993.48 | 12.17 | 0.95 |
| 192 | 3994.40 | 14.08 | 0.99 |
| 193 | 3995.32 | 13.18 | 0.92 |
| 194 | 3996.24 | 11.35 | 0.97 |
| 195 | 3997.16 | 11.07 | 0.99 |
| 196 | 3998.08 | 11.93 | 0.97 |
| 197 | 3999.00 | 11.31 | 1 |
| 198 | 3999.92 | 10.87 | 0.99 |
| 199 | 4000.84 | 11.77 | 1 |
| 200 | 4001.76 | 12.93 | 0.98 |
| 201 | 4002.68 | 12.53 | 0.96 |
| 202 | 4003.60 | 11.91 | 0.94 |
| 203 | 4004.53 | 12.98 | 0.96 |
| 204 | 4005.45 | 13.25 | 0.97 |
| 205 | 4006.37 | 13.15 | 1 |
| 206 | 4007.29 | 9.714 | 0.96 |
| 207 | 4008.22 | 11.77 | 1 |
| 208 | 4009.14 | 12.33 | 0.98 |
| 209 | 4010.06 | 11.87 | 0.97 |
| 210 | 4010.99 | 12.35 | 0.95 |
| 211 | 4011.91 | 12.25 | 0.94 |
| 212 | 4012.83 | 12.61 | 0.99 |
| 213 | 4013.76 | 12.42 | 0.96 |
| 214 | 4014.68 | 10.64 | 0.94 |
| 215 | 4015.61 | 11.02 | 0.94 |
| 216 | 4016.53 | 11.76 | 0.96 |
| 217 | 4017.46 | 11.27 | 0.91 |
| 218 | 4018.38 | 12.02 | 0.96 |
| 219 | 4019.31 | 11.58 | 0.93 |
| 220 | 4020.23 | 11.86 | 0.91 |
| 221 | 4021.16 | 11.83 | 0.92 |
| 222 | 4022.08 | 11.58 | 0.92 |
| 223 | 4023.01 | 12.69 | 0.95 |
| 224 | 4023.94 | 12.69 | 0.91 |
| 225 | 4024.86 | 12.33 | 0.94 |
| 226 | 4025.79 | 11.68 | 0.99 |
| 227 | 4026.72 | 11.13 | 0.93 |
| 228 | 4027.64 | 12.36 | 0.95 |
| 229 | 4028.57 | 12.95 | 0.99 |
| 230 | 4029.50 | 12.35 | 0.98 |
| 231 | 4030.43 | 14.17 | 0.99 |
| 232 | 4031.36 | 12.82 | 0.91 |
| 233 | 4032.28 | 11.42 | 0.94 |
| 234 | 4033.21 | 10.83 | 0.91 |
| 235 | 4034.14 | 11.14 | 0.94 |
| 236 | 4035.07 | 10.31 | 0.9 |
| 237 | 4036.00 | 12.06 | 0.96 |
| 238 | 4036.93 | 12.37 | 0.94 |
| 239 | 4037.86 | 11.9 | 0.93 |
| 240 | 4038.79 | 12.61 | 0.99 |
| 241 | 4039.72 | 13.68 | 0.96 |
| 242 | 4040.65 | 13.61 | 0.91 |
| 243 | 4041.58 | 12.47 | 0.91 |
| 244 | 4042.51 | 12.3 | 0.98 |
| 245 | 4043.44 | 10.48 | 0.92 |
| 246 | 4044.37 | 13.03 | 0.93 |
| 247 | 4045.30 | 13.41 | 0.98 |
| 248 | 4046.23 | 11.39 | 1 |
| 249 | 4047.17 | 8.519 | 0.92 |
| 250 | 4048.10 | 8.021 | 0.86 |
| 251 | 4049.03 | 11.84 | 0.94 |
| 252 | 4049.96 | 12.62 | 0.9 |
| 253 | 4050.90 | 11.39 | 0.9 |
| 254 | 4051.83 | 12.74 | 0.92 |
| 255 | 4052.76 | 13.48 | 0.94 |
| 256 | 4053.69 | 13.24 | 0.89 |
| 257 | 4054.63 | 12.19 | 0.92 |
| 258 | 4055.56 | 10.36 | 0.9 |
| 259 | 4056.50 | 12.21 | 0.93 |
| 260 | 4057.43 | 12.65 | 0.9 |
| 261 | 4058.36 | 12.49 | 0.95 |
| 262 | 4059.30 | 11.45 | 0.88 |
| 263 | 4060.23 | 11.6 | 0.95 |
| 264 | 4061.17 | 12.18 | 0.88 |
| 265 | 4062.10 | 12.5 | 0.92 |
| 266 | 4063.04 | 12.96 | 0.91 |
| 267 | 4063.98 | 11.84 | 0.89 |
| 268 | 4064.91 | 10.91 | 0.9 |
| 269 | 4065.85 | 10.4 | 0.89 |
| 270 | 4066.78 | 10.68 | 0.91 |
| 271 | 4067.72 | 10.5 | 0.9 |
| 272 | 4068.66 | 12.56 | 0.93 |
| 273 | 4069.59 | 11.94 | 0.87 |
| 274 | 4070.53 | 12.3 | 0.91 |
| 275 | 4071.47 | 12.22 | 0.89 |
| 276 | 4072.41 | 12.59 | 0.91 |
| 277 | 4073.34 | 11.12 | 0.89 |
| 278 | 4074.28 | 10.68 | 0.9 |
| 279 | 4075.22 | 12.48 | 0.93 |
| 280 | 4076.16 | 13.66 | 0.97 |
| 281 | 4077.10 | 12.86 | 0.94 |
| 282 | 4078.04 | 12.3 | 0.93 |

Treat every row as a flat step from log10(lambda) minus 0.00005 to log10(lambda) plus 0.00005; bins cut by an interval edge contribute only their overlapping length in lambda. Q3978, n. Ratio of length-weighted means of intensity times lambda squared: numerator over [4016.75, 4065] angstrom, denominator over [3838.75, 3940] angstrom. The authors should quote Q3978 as 1.5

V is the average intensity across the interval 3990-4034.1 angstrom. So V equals 12.1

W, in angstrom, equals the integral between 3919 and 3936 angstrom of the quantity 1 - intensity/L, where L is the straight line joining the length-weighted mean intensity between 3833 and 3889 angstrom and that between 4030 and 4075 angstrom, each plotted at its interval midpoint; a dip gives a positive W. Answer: 5.0 angstrom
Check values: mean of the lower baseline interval 9.28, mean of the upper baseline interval 11.9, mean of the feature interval 7.15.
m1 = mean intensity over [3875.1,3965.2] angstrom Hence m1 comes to 8.57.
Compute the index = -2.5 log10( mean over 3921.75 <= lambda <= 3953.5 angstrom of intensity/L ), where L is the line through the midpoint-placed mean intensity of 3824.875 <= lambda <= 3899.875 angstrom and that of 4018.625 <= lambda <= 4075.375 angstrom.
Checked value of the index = 0.45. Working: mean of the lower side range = 9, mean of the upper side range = 11.9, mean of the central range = 6.72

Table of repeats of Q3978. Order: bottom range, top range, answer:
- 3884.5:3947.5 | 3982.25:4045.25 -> 1.56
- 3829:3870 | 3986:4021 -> 1.44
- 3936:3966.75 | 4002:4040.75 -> 1.56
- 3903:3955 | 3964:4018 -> 1.28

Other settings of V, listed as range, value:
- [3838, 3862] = 9.23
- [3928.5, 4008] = 8.56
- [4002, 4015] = 12.2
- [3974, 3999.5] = 10.8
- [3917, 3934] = 8.16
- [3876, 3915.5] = 9.36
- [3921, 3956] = 7.03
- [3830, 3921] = 9.3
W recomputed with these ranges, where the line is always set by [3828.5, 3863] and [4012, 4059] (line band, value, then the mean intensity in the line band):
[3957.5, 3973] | 5.70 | 6.73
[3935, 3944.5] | 5.50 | 4.32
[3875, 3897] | 1.15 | 8.75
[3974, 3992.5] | 1.30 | 10.3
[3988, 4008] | -1.29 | 12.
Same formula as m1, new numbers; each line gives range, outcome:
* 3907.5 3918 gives 10.6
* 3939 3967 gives 8.67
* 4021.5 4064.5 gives 12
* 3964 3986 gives 7.16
